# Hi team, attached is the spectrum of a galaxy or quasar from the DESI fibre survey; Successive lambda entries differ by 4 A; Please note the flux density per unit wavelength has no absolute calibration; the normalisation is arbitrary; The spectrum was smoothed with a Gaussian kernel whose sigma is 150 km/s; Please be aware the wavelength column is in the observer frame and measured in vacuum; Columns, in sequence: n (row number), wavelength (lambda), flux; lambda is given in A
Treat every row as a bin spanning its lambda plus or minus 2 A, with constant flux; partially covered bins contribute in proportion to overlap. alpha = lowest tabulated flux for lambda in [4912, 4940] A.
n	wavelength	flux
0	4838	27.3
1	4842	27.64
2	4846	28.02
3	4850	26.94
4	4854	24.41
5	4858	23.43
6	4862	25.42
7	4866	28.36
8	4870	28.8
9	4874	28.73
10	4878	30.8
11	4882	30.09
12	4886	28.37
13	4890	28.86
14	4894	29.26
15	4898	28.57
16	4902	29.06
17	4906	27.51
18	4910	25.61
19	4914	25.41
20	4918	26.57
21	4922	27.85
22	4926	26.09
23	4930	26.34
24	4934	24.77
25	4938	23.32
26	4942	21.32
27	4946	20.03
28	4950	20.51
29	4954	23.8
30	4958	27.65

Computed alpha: 23.32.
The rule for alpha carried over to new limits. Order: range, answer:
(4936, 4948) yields 20.03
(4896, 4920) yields 25.41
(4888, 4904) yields 28.57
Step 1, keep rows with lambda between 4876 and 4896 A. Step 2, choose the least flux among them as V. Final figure 28.37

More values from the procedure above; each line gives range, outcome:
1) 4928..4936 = 24.77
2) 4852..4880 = 23.43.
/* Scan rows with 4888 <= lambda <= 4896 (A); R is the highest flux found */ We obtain 29.26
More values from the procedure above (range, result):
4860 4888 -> 30.8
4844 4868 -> 28.36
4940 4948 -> 21.32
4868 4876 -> 28.8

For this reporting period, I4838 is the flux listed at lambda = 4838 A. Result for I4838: 27.3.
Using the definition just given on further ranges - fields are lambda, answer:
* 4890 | 28.86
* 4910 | 25.61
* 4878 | 30.8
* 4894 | 29.26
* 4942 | 21.32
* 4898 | 28.57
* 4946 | 20.03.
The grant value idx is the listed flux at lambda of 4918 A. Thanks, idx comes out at 26.57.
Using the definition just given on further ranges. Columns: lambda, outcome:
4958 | 27.65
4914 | 25.41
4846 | 28.02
